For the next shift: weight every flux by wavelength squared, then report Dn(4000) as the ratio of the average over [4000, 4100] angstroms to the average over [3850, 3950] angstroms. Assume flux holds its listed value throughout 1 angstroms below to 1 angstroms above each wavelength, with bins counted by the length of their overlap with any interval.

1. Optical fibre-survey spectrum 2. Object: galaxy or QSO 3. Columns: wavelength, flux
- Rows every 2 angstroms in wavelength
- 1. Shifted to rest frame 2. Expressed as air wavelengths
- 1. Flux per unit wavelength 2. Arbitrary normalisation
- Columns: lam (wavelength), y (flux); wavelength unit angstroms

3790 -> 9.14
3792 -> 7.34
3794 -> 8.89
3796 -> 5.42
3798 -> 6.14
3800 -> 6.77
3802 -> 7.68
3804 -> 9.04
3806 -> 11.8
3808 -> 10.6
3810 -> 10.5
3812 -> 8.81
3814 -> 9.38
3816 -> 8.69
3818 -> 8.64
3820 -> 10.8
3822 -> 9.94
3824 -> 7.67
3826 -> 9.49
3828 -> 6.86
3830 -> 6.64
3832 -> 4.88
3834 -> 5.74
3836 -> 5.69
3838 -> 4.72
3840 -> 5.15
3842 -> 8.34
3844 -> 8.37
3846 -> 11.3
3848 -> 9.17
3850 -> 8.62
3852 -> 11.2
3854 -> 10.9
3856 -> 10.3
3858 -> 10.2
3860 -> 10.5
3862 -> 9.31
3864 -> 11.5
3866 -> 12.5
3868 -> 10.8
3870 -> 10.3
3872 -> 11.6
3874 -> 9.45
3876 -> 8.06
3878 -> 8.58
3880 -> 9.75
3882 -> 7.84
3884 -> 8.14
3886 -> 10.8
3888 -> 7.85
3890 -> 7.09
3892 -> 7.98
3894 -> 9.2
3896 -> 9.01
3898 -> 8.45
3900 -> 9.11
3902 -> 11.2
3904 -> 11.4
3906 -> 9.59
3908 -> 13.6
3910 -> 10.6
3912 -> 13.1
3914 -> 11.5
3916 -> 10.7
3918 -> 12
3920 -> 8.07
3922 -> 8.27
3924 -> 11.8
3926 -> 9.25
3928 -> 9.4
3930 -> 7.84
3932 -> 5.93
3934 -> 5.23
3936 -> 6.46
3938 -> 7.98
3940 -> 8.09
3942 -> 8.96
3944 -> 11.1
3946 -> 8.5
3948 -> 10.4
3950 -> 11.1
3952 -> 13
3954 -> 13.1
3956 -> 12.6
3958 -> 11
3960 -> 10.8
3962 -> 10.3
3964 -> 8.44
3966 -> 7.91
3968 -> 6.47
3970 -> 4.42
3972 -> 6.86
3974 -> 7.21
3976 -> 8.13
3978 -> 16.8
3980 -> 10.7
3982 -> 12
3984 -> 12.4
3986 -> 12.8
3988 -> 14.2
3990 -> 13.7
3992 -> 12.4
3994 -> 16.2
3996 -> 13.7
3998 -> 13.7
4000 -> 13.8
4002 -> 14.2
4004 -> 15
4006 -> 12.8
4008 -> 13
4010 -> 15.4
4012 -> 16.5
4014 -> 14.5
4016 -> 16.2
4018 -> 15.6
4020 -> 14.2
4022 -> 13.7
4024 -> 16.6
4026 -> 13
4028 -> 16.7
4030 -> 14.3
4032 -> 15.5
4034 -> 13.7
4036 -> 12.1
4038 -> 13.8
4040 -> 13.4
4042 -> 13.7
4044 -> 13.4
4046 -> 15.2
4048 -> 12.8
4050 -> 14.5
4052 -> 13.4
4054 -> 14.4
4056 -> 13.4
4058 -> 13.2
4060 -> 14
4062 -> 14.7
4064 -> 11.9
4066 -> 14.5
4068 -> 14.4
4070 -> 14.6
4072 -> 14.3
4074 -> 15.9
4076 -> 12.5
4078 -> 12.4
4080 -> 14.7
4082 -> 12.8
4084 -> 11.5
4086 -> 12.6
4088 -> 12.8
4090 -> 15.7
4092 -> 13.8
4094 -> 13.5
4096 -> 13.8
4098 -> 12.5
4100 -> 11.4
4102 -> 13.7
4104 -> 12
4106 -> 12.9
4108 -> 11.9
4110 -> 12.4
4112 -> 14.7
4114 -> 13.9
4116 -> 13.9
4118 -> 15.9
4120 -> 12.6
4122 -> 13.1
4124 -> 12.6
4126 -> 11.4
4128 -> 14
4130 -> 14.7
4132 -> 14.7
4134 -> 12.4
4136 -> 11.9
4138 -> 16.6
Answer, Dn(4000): 1.57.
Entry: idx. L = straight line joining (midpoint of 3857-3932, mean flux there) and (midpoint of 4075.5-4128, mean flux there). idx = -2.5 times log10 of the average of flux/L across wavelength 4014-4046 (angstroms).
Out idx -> -0.20 mag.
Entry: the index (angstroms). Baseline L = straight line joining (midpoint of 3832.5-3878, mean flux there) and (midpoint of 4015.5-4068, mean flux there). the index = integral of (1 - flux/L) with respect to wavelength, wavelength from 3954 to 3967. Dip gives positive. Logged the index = 1.70 angstroms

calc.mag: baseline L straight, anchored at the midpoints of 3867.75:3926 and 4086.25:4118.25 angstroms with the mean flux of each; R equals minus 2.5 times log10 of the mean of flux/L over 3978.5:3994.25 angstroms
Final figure -0.15 mag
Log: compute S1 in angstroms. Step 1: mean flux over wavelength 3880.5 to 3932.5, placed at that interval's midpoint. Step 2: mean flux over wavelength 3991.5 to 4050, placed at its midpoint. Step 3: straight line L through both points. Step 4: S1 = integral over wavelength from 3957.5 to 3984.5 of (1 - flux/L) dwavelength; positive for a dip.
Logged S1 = 6.3 angstroms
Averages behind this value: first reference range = 9.64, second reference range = 14.3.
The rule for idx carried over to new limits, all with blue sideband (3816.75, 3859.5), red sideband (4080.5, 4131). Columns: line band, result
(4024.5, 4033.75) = -0.249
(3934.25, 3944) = 0.263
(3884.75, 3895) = 0.086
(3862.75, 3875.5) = -0.217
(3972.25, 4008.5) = -0.152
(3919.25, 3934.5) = 0.194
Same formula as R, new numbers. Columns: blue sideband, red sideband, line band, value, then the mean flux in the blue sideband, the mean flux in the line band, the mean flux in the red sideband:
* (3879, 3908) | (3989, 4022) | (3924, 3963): 0.21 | 9.26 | 9.59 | 14.4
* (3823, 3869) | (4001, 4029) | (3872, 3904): 0.14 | 8.69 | 9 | 14.8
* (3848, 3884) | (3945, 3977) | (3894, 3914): -0.09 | 10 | 10.6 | 9.39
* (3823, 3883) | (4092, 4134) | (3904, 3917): -0.17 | 8.85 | 11.5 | 13.3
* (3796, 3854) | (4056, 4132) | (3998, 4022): -0.22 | 8.3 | 14.6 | 13.5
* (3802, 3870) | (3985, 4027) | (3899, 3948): 0.22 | 9.03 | 9.59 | 14.3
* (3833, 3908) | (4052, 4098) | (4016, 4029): -0.20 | 9.24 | 15.1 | 13.7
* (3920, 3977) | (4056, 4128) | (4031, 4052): -0.17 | 8.93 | 13.8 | 13.4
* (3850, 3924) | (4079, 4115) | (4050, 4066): -0.09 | 10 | 13.7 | 13.1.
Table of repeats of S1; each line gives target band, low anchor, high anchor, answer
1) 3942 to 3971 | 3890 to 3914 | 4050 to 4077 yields 3.91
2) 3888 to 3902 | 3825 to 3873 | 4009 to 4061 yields 2.25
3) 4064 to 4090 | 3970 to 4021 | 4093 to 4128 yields -0.99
